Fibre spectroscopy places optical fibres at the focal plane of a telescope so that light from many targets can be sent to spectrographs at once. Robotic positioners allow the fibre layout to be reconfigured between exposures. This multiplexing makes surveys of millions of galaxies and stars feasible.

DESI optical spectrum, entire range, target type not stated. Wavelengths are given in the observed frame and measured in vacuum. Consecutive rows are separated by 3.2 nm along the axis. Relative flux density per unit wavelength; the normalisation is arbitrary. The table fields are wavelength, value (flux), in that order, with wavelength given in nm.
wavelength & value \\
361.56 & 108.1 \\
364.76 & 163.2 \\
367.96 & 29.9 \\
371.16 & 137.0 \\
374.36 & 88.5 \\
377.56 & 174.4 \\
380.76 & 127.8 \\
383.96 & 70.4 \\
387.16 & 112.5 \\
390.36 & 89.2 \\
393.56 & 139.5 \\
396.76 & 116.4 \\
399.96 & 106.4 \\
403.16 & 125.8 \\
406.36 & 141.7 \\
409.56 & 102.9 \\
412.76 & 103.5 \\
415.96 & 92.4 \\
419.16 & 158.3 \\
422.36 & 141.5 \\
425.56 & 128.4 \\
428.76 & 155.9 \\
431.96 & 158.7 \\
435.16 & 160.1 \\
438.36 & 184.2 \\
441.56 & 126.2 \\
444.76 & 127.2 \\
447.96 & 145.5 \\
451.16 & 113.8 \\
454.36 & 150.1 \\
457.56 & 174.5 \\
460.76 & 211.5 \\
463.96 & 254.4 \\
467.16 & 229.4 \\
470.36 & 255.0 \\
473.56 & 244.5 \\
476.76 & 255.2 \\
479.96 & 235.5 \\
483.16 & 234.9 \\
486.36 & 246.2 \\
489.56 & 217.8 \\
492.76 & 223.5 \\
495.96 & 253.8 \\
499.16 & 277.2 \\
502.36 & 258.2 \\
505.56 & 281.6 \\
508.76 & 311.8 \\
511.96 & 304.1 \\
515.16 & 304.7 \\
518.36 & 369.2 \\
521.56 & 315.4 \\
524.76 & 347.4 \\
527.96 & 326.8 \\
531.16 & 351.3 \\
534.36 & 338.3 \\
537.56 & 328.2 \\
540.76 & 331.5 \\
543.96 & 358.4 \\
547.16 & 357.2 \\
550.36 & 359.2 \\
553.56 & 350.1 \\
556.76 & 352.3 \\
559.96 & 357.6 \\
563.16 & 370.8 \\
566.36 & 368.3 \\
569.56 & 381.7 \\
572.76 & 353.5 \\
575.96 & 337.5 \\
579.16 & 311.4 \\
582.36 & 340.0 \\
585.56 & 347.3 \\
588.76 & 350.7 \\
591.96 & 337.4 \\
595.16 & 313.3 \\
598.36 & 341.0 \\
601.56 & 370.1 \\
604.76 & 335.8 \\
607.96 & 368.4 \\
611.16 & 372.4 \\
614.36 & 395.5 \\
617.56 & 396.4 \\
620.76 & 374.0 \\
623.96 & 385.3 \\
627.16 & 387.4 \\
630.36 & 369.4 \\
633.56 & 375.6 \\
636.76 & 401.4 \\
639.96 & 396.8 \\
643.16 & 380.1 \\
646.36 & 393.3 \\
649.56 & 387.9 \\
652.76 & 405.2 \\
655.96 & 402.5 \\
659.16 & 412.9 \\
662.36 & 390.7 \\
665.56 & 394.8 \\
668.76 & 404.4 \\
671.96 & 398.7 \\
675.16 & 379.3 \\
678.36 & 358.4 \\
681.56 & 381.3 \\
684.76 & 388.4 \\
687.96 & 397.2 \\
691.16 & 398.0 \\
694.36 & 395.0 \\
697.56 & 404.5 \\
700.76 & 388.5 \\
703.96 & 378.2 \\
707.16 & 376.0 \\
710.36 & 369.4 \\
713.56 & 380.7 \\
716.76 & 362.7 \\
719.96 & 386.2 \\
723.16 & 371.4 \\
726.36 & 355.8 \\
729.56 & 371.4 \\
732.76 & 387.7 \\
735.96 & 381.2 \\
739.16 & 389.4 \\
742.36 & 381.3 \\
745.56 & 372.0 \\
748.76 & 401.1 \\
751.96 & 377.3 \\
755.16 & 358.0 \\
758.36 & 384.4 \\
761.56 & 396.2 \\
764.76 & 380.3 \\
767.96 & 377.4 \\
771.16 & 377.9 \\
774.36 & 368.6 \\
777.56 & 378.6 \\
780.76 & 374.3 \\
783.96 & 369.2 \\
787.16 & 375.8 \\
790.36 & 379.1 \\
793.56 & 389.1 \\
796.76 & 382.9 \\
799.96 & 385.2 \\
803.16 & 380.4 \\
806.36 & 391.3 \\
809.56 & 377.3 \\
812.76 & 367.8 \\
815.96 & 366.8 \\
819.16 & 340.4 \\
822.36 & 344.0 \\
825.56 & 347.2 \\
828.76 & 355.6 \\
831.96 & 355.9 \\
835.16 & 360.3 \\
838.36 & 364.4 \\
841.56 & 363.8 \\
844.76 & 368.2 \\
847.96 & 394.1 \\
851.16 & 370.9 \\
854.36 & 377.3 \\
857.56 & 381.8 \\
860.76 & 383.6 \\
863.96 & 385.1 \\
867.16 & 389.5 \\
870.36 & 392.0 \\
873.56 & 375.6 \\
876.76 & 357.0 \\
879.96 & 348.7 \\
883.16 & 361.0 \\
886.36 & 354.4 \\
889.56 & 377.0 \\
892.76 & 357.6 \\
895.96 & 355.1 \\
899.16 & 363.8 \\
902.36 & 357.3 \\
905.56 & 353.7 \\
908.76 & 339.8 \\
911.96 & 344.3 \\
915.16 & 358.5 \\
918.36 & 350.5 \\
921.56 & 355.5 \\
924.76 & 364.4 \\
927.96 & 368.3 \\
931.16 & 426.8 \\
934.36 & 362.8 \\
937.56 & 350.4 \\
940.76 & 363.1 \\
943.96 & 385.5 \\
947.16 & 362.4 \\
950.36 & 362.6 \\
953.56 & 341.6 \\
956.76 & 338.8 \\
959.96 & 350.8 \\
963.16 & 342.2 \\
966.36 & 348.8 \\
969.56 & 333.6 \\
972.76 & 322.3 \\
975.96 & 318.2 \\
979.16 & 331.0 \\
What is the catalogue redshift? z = 0.149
